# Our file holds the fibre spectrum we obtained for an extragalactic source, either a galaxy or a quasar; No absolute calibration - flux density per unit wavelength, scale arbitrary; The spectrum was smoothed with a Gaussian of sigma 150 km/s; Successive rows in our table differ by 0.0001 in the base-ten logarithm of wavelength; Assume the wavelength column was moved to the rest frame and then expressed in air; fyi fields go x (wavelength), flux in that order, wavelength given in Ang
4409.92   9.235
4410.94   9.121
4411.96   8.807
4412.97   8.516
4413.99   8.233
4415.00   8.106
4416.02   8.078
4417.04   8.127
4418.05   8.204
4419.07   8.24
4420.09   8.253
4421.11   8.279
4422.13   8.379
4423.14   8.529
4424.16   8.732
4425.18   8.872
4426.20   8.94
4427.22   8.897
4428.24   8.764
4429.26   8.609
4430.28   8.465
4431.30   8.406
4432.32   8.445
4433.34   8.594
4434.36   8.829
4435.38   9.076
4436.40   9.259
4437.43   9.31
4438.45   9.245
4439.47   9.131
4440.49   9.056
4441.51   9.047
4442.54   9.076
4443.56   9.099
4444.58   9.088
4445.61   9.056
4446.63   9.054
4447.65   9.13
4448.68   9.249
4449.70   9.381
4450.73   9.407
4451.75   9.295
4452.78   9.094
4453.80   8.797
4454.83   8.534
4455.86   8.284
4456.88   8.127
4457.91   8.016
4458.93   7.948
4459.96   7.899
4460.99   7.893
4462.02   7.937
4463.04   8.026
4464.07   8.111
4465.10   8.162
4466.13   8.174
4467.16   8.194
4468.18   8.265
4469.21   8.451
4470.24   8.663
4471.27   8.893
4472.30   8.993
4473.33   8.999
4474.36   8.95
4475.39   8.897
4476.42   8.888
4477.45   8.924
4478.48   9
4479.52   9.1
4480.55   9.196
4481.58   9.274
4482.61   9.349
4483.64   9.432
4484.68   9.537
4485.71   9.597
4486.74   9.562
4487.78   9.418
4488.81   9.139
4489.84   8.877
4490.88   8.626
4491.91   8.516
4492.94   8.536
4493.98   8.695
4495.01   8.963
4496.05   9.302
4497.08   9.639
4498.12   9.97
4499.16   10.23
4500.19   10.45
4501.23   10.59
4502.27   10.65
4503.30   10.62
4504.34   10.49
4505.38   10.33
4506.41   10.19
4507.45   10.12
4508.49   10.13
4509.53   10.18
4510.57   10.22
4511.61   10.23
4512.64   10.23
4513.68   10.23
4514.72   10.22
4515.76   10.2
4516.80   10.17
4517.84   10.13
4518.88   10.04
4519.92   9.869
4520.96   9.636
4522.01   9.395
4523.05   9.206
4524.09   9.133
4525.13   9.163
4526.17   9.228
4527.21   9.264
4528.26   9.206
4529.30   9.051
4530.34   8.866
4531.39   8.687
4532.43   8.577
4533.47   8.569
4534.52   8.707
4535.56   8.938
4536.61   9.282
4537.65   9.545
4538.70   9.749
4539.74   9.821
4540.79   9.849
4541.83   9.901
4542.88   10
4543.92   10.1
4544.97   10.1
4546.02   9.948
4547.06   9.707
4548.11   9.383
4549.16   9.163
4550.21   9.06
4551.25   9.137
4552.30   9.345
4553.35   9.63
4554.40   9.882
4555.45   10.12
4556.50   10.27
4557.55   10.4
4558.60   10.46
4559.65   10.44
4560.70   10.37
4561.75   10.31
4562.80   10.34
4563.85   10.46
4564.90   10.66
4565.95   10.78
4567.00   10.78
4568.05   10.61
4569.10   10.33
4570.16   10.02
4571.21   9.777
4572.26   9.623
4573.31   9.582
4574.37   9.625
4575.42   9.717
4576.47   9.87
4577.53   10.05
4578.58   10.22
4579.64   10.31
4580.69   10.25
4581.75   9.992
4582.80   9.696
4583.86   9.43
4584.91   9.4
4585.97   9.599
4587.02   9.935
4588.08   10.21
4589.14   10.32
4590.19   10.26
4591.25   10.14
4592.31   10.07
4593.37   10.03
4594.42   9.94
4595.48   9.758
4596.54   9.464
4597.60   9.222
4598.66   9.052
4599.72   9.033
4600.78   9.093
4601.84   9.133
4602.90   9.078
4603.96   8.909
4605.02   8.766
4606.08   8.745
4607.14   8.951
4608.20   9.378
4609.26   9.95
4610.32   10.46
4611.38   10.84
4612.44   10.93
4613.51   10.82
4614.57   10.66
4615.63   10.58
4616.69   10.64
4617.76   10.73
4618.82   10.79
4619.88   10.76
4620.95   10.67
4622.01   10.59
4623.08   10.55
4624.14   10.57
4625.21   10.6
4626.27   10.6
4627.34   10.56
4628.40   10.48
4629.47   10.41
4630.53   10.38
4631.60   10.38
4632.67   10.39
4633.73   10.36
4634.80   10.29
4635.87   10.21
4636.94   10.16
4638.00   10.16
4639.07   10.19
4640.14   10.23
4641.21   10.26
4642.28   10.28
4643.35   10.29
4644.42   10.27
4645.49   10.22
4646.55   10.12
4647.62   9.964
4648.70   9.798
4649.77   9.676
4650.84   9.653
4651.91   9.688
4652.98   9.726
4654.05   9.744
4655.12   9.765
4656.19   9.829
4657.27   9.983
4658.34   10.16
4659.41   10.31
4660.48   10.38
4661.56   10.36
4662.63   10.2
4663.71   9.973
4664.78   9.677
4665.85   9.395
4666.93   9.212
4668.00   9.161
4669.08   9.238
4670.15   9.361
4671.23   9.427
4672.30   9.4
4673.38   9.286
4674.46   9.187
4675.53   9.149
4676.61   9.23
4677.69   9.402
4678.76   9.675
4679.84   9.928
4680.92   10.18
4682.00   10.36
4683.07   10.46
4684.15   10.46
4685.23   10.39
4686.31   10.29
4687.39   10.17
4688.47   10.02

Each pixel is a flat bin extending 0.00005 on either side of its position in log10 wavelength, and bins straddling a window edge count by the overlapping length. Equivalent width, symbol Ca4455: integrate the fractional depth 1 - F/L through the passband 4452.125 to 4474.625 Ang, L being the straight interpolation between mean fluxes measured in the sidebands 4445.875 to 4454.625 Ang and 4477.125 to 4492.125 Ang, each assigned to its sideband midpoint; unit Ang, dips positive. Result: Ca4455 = 1.92 Ang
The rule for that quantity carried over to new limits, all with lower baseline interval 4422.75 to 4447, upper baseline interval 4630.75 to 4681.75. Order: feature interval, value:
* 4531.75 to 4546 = -0.2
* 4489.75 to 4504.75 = -0.7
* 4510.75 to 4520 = -0.9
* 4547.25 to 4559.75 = -0.4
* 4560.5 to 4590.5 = -1.8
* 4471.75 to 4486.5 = -0.1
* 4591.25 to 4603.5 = 0.2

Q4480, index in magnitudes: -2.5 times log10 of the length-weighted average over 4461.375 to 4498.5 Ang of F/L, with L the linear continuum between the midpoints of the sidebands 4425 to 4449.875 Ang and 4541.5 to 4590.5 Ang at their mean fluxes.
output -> 0.05 mag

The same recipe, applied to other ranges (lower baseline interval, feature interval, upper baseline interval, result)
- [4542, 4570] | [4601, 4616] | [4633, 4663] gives 0.032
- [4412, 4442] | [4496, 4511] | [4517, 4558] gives -0.112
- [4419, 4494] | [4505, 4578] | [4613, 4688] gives -0.050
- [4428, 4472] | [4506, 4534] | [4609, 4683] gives -0.051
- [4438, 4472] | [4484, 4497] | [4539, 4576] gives 0.004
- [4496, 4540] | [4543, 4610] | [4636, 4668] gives 0.002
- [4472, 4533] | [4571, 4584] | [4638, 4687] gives -0.020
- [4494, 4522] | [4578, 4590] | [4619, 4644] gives 0.035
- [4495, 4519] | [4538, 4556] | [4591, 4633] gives 0.047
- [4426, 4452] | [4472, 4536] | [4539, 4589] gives 0.001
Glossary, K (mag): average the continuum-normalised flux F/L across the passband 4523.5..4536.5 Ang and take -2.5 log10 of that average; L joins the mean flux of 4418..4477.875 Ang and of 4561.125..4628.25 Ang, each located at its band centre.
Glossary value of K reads 0.06 mag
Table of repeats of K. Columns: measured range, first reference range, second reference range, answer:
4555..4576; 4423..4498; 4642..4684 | -0.10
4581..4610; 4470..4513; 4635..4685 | 0.02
